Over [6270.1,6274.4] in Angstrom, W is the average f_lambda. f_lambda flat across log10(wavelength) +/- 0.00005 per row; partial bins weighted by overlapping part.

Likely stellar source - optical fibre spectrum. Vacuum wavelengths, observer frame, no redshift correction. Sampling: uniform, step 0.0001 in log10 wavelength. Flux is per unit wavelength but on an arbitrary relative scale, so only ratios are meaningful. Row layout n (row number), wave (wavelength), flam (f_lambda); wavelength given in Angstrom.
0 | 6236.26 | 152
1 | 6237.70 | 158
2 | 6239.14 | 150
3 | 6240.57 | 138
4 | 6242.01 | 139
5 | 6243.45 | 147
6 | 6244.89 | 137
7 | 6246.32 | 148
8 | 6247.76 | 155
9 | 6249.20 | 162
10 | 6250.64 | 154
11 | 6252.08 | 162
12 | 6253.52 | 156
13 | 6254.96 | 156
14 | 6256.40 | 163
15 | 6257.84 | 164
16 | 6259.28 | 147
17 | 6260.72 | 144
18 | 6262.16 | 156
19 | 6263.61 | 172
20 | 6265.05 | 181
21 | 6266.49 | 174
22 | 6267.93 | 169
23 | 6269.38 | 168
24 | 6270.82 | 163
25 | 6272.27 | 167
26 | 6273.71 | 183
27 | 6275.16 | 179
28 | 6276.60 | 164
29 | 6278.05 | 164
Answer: 171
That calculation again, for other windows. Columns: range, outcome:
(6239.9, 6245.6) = 140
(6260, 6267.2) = 165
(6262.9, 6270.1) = 173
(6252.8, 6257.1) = 158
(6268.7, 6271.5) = 166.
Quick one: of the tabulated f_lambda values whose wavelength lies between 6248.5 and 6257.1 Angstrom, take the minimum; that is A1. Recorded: 154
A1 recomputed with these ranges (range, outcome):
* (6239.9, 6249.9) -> 137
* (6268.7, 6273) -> 163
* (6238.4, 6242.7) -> 138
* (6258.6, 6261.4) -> 144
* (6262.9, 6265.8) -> 172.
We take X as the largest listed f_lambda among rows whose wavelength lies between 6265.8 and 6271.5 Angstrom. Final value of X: 174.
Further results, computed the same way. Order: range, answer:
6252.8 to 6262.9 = 164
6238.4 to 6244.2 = 150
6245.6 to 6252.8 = 162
